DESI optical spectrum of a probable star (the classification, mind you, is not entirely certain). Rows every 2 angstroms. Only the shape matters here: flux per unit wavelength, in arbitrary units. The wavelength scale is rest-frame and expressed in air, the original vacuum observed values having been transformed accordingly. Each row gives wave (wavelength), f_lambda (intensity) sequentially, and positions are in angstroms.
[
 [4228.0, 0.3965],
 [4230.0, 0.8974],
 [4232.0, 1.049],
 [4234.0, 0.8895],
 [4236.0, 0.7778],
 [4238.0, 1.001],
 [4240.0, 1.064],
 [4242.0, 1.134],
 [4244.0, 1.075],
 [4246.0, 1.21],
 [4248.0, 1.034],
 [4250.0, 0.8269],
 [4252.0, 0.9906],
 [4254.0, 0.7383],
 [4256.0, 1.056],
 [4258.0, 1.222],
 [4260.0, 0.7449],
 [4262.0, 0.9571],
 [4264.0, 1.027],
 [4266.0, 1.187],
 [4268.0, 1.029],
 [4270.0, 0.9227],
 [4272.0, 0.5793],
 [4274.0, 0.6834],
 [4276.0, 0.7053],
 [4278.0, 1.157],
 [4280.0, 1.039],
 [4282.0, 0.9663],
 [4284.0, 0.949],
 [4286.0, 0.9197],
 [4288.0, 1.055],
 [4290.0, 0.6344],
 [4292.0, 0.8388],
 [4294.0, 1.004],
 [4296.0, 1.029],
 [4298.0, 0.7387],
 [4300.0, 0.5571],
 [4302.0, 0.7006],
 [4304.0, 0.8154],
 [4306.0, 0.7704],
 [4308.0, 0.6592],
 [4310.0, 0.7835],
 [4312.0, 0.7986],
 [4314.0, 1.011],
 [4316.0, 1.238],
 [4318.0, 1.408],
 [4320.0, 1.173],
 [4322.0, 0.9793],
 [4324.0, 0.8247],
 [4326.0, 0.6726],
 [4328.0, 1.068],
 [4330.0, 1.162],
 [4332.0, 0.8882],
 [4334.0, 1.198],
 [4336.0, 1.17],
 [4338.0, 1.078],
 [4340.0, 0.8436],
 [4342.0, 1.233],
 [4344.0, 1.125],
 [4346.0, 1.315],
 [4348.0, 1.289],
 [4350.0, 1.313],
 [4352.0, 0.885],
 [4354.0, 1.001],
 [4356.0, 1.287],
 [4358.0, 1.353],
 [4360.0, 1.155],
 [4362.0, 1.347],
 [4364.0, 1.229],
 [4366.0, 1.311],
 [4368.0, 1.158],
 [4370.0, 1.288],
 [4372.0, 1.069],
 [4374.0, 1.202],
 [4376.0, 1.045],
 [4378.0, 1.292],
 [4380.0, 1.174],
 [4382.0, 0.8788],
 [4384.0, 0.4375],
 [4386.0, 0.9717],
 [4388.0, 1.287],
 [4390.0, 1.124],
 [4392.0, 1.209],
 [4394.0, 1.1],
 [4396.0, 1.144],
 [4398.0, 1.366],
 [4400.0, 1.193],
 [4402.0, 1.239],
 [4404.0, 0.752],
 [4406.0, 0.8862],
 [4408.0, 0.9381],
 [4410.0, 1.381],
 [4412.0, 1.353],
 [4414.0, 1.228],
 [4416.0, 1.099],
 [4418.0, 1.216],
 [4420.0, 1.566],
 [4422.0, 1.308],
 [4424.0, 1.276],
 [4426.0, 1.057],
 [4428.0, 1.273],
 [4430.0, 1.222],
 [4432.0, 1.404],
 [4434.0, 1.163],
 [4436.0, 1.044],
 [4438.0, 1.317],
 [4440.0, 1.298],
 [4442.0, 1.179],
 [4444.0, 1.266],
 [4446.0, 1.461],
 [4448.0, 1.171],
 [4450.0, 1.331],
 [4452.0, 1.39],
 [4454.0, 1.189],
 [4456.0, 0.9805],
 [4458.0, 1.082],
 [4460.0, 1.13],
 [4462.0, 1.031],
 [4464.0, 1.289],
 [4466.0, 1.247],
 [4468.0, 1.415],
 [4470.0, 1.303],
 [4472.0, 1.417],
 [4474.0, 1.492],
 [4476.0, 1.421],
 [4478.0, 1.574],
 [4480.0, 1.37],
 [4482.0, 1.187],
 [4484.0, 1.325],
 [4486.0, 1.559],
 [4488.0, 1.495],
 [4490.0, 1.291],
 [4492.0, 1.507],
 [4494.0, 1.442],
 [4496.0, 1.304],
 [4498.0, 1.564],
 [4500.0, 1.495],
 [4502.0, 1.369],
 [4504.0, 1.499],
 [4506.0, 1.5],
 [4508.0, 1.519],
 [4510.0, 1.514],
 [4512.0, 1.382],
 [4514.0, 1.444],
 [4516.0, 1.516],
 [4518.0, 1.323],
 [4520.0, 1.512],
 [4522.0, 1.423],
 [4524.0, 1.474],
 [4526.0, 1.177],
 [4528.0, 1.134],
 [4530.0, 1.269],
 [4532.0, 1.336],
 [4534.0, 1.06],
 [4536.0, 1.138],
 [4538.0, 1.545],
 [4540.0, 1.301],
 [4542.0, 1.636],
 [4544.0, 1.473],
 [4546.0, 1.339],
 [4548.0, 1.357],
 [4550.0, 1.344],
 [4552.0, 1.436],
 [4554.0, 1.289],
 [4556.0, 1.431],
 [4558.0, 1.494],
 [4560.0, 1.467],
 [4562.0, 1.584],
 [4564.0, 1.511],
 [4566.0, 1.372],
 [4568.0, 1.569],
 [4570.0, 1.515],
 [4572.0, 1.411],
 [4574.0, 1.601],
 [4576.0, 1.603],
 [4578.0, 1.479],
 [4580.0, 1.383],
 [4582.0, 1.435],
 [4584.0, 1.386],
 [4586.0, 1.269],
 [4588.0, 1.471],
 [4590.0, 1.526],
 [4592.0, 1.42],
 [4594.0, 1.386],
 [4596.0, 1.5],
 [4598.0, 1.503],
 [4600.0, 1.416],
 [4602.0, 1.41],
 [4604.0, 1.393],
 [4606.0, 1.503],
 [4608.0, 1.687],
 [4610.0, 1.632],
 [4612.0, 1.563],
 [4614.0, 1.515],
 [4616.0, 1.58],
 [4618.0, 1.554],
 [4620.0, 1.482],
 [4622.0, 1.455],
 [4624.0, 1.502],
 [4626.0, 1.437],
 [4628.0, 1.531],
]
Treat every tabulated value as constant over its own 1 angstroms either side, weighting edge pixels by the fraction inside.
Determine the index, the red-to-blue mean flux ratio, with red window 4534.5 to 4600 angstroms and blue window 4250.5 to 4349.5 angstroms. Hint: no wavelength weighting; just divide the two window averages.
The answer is 1.5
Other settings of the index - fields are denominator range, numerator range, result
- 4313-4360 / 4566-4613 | 1.33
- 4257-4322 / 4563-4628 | 1.62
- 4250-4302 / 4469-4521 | 1.59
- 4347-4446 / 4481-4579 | 1.20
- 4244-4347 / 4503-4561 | 1.45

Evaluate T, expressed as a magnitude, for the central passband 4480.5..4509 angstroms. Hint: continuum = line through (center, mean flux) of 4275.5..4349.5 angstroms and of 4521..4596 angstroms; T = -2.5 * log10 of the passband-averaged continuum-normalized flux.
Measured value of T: -0.109 mag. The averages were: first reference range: 0.972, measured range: 1.43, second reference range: 1.41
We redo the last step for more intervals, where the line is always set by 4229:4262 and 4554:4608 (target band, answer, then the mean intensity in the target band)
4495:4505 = -0.08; 1.45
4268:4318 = 0.20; 0.871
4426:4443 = 0.02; 1.23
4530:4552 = 0.04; 1.35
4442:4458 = 0.03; 1.24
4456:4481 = 0.00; 1.3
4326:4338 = 0.05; 1.06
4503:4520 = -0.08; 1.47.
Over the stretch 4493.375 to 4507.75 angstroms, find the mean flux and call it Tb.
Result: 1.46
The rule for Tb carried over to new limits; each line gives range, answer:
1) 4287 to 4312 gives 0.799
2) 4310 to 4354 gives 1.07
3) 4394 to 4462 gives 1.2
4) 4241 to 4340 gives 0.946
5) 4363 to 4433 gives 1.16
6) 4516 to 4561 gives 1.37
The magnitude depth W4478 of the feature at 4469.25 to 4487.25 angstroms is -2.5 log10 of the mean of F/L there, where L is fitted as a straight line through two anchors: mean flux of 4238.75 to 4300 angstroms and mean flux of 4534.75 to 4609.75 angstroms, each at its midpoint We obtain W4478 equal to -0.09 mag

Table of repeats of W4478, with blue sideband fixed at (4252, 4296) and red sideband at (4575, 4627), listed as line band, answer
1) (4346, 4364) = -0.140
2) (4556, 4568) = -0.055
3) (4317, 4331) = -0.031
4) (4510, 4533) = -0.019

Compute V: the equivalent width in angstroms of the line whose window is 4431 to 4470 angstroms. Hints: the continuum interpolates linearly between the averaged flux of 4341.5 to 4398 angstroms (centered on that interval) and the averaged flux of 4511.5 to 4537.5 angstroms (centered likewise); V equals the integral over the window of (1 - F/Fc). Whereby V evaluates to 0.3 angstroms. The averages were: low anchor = 1.15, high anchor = 1.33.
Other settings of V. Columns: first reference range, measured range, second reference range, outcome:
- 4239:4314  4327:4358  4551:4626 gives -3.0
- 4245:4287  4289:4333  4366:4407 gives 4.7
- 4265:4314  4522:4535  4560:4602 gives 1.0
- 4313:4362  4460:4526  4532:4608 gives -3.8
